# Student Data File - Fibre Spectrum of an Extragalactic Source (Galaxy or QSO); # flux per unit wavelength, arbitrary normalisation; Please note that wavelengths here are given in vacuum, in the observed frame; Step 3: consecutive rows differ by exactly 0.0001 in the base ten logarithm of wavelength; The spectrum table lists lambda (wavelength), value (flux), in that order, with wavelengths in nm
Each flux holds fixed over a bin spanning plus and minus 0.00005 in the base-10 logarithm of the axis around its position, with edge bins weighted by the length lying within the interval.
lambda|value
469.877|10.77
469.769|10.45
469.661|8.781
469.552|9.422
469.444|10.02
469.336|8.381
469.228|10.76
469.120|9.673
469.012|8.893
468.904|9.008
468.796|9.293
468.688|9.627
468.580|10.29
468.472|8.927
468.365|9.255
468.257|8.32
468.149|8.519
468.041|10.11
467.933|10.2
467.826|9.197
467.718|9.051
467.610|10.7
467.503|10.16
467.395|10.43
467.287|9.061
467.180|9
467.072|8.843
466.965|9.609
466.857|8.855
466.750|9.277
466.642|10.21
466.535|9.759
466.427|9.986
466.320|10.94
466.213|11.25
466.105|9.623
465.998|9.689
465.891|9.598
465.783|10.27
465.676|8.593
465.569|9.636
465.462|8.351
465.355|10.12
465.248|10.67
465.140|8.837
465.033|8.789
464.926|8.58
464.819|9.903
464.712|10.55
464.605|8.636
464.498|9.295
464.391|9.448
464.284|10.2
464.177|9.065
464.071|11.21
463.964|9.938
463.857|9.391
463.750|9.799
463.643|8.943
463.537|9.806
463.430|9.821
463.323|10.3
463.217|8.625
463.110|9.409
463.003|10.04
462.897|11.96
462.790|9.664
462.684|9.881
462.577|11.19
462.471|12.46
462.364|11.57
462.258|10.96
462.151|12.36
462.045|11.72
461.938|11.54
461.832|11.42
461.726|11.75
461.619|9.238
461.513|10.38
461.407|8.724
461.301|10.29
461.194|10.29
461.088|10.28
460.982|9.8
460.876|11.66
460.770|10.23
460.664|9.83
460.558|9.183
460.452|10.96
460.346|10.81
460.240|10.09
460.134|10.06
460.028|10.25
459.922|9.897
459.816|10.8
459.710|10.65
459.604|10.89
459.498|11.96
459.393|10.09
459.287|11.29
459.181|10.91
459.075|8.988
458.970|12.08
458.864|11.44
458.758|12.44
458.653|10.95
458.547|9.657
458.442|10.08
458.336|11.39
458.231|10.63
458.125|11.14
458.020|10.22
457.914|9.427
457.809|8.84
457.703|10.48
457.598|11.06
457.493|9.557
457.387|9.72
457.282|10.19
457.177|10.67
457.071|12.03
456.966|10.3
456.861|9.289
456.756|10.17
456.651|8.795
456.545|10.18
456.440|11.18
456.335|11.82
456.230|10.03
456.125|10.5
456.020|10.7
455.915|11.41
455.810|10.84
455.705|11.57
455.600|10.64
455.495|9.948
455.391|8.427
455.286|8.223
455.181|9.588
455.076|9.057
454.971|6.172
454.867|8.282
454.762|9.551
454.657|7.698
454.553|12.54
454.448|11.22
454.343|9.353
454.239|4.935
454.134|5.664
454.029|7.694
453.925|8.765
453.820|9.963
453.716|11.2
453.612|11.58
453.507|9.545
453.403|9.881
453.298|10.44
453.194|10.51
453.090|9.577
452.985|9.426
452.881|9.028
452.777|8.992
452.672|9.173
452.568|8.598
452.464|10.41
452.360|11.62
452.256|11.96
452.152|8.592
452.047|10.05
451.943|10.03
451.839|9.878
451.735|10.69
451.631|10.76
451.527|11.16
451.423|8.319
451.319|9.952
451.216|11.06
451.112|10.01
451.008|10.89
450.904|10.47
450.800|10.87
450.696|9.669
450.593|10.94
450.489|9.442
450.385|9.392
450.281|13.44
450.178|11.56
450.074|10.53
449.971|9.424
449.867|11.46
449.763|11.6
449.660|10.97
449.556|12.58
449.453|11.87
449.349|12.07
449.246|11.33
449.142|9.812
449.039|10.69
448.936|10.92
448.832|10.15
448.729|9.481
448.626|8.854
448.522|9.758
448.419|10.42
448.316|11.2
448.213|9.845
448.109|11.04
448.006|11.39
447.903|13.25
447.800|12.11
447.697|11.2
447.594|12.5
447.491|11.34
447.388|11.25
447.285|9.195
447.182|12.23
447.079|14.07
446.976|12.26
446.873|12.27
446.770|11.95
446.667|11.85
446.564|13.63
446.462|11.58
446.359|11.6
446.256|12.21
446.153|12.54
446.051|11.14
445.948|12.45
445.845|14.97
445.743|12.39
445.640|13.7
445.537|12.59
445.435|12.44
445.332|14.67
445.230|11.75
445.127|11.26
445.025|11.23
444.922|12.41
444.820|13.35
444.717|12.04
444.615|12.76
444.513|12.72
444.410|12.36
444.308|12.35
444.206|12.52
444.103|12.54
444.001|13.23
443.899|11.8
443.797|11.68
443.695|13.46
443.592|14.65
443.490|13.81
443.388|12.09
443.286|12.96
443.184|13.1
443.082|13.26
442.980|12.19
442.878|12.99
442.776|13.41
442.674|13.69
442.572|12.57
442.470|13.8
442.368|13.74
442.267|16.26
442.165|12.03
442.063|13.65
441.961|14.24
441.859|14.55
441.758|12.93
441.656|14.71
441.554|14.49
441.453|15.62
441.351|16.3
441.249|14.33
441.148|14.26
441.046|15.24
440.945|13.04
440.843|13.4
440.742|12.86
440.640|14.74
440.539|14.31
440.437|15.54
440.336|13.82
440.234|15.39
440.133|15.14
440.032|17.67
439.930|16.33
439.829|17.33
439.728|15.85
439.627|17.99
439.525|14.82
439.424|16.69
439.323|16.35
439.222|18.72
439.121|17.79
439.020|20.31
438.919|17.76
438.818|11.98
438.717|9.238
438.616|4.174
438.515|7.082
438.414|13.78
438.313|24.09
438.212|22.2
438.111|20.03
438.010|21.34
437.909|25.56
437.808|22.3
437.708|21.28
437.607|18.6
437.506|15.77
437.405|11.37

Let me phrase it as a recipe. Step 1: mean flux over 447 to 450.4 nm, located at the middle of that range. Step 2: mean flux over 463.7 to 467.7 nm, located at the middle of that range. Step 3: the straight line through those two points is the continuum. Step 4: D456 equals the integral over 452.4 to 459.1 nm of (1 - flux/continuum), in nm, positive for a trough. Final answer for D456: 0.390 nm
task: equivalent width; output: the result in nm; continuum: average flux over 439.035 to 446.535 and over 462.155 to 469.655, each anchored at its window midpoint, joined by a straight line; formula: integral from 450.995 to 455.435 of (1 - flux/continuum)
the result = 0.91 nm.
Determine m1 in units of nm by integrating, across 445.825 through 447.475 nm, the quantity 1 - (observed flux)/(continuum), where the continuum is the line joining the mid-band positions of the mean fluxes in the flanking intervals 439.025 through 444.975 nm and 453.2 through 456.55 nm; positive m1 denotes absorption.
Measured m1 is 0.06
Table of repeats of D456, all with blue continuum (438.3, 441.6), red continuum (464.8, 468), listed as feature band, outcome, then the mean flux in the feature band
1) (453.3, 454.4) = 0.29 nm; 8.94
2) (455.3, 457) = 0.20 nm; 10.3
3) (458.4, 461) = 0.09 nm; 10.6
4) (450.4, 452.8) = 0.47 nm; 10.2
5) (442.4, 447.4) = 0.48 nm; 12.6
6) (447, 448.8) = 0.30 nm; 11.1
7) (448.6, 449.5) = 0.17 nm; 10.6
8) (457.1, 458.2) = 0.12 nm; 10.2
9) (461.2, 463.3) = -0.04 nm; 10.7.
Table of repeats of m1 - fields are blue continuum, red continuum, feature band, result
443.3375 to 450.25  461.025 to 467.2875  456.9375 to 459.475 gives 0.014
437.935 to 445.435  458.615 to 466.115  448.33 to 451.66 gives 0.538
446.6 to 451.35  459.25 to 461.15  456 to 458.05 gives 0.076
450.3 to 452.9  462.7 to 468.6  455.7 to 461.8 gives -0.366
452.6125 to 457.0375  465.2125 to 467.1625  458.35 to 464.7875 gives -0.494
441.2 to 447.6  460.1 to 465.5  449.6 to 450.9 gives 0.137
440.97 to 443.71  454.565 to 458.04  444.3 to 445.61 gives 0.064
